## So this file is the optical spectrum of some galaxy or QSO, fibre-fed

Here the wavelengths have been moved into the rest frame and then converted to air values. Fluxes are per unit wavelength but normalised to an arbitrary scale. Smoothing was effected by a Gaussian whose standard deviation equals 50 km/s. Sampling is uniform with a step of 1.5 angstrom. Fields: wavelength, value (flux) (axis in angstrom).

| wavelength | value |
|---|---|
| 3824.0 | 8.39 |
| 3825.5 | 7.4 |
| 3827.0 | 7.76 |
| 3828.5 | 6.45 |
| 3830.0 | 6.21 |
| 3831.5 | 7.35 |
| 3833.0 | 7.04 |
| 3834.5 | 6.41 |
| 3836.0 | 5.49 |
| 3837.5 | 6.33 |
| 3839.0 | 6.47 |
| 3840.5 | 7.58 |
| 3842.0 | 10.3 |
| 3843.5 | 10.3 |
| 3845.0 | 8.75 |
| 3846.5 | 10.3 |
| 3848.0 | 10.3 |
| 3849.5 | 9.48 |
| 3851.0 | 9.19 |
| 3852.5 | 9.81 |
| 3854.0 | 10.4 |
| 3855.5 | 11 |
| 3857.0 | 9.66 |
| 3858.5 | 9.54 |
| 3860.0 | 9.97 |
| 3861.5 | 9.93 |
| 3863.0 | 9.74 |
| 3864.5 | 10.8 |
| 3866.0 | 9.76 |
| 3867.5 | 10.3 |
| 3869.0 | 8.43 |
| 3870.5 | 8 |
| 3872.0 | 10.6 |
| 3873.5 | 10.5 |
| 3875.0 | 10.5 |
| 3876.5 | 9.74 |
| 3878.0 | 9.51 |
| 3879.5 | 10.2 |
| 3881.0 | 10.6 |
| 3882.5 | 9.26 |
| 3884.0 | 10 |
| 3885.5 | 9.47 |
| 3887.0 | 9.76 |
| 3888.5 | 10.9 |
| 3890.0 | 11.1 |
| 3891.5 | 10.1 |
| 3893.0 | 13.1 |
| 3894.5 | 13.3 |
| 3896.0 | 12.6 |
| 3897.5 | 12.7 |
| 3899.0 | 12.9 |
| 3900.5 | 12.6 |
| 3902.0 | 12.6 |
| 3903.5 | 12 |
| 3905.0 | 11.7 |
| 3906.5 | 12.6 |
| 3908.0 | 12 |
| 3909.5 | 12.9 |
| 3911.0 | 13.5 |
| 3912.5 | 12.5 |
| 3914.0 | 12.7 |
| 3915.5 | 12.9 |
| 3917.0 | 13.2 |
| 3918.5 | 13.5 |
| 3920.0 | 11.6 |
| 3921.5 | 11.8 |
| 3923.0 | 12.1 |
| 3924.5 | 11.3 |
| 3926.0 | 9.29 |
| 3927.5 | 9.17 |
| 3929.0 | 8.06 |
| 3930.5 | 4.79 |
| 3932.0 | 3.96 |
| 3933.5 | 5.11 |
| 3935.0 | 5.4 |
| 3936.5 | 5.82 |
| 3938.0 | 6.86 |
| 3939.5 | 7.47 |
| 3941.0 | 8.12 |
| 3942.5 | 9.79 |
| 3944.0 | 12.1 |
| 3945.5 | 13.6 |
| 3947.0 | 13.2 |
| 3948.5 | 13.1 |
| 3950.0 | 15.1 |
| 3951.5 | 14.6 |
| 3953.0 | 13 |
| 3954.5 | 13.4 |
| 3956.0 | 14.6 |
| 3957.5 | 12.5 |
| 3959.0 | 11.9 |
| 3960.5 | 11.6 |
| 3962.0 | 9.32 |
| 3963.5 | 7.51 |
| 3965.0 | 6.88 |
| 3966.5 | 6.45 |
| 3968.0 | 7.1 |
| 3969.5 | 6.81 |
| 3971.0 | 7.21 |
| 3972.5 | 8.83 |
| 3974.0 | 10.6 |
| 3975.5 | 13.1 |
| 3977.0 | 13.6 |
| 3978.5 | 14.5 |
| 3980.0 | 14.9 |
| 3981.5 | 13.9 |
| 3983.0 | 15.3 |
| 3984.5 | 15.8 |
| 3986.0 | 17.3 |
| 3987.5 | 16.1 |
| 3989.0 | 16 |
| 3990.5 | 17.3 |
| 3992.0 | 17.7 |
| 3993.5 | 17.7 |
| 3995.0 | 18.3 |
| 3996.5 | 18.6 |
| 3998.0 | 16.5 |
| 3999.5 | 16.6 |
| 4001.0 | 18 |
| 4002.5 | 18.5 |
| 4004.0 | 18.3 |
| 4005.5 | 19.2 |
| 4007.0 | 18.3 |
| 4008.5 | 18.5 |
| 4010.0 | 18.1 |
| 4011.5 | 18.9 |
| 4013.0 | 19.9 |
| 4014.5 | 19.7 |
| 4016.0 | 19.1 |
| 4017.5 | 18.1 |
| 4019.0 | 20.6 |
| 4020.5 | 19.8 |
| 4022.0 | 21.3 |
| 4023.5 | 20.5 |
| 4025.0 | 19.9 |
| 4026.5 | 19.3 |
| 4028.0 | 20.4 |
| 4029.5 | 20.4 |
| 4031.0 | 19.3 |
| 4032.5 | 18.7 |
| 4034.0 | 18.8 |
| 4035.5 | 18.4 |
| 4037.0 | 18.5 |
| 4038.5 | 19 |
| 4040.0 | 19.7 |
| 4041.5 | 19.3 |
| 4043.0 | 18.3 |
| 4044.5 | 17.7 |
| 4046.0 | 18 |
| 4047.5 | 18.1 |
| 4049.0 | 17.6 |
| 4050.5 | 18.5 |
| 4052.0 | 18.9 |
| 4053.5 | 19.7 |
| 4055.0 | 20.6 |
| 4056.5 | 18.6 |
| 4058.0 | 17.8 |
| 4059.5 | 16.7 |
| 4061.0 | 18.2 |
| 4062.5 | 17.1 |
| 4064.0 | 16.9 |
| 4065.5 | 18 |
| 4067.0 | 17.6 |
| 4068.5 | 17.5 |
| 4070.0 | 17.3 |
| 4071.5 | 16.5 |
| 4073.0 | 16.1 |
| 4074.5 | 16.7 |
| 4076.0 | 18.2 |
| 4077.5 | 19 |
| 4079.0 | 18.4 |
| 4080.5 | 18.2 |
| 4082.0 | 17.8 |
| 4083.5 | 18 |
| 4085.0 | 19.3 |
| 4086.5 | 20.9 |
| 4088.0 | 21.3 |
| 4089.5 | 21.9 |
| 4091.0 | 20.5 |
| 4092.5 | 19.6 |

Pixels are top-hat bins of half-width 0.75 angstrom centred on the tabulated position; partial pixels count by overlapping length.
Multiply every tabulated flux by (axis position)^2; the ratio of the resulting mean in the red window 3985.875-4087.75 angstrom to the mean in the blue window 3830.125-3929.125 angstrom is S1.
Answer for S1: 1.9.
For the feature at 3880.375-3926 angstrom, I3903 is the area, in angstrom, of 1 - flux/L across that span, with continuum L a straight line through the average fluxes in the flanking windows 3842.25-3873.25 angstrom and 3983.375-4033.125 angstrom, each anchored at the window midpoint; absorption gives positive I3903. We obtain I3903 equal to 2.1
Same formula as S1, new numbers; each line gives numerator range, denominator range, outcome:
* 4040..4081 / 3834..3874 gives 2.16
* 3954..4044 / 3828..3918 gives 1.68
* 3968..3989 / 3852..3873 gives 1.38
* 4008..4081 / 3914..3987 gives 1.80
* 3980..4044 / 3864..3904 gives 1.82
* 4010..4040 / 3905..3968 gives 1.92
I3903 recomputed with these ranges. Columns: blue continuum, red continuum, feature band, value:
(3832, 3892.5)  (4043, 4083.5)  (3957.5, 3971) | 5.0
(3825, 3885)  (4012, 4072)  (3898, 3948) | 7.6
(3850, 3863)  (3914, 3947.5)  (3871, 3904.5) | -4.5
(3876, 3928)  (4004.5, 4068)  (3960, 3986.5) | 7.6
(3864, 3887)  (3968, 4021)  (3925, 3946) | 8.5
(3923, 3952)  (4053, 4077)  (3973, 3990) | -3.3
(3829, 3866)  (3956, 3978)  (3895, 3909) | -4.8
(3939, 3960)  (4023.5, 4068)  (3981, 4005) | -2.9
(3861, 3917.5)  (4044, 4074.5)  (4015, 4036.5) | -4.0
